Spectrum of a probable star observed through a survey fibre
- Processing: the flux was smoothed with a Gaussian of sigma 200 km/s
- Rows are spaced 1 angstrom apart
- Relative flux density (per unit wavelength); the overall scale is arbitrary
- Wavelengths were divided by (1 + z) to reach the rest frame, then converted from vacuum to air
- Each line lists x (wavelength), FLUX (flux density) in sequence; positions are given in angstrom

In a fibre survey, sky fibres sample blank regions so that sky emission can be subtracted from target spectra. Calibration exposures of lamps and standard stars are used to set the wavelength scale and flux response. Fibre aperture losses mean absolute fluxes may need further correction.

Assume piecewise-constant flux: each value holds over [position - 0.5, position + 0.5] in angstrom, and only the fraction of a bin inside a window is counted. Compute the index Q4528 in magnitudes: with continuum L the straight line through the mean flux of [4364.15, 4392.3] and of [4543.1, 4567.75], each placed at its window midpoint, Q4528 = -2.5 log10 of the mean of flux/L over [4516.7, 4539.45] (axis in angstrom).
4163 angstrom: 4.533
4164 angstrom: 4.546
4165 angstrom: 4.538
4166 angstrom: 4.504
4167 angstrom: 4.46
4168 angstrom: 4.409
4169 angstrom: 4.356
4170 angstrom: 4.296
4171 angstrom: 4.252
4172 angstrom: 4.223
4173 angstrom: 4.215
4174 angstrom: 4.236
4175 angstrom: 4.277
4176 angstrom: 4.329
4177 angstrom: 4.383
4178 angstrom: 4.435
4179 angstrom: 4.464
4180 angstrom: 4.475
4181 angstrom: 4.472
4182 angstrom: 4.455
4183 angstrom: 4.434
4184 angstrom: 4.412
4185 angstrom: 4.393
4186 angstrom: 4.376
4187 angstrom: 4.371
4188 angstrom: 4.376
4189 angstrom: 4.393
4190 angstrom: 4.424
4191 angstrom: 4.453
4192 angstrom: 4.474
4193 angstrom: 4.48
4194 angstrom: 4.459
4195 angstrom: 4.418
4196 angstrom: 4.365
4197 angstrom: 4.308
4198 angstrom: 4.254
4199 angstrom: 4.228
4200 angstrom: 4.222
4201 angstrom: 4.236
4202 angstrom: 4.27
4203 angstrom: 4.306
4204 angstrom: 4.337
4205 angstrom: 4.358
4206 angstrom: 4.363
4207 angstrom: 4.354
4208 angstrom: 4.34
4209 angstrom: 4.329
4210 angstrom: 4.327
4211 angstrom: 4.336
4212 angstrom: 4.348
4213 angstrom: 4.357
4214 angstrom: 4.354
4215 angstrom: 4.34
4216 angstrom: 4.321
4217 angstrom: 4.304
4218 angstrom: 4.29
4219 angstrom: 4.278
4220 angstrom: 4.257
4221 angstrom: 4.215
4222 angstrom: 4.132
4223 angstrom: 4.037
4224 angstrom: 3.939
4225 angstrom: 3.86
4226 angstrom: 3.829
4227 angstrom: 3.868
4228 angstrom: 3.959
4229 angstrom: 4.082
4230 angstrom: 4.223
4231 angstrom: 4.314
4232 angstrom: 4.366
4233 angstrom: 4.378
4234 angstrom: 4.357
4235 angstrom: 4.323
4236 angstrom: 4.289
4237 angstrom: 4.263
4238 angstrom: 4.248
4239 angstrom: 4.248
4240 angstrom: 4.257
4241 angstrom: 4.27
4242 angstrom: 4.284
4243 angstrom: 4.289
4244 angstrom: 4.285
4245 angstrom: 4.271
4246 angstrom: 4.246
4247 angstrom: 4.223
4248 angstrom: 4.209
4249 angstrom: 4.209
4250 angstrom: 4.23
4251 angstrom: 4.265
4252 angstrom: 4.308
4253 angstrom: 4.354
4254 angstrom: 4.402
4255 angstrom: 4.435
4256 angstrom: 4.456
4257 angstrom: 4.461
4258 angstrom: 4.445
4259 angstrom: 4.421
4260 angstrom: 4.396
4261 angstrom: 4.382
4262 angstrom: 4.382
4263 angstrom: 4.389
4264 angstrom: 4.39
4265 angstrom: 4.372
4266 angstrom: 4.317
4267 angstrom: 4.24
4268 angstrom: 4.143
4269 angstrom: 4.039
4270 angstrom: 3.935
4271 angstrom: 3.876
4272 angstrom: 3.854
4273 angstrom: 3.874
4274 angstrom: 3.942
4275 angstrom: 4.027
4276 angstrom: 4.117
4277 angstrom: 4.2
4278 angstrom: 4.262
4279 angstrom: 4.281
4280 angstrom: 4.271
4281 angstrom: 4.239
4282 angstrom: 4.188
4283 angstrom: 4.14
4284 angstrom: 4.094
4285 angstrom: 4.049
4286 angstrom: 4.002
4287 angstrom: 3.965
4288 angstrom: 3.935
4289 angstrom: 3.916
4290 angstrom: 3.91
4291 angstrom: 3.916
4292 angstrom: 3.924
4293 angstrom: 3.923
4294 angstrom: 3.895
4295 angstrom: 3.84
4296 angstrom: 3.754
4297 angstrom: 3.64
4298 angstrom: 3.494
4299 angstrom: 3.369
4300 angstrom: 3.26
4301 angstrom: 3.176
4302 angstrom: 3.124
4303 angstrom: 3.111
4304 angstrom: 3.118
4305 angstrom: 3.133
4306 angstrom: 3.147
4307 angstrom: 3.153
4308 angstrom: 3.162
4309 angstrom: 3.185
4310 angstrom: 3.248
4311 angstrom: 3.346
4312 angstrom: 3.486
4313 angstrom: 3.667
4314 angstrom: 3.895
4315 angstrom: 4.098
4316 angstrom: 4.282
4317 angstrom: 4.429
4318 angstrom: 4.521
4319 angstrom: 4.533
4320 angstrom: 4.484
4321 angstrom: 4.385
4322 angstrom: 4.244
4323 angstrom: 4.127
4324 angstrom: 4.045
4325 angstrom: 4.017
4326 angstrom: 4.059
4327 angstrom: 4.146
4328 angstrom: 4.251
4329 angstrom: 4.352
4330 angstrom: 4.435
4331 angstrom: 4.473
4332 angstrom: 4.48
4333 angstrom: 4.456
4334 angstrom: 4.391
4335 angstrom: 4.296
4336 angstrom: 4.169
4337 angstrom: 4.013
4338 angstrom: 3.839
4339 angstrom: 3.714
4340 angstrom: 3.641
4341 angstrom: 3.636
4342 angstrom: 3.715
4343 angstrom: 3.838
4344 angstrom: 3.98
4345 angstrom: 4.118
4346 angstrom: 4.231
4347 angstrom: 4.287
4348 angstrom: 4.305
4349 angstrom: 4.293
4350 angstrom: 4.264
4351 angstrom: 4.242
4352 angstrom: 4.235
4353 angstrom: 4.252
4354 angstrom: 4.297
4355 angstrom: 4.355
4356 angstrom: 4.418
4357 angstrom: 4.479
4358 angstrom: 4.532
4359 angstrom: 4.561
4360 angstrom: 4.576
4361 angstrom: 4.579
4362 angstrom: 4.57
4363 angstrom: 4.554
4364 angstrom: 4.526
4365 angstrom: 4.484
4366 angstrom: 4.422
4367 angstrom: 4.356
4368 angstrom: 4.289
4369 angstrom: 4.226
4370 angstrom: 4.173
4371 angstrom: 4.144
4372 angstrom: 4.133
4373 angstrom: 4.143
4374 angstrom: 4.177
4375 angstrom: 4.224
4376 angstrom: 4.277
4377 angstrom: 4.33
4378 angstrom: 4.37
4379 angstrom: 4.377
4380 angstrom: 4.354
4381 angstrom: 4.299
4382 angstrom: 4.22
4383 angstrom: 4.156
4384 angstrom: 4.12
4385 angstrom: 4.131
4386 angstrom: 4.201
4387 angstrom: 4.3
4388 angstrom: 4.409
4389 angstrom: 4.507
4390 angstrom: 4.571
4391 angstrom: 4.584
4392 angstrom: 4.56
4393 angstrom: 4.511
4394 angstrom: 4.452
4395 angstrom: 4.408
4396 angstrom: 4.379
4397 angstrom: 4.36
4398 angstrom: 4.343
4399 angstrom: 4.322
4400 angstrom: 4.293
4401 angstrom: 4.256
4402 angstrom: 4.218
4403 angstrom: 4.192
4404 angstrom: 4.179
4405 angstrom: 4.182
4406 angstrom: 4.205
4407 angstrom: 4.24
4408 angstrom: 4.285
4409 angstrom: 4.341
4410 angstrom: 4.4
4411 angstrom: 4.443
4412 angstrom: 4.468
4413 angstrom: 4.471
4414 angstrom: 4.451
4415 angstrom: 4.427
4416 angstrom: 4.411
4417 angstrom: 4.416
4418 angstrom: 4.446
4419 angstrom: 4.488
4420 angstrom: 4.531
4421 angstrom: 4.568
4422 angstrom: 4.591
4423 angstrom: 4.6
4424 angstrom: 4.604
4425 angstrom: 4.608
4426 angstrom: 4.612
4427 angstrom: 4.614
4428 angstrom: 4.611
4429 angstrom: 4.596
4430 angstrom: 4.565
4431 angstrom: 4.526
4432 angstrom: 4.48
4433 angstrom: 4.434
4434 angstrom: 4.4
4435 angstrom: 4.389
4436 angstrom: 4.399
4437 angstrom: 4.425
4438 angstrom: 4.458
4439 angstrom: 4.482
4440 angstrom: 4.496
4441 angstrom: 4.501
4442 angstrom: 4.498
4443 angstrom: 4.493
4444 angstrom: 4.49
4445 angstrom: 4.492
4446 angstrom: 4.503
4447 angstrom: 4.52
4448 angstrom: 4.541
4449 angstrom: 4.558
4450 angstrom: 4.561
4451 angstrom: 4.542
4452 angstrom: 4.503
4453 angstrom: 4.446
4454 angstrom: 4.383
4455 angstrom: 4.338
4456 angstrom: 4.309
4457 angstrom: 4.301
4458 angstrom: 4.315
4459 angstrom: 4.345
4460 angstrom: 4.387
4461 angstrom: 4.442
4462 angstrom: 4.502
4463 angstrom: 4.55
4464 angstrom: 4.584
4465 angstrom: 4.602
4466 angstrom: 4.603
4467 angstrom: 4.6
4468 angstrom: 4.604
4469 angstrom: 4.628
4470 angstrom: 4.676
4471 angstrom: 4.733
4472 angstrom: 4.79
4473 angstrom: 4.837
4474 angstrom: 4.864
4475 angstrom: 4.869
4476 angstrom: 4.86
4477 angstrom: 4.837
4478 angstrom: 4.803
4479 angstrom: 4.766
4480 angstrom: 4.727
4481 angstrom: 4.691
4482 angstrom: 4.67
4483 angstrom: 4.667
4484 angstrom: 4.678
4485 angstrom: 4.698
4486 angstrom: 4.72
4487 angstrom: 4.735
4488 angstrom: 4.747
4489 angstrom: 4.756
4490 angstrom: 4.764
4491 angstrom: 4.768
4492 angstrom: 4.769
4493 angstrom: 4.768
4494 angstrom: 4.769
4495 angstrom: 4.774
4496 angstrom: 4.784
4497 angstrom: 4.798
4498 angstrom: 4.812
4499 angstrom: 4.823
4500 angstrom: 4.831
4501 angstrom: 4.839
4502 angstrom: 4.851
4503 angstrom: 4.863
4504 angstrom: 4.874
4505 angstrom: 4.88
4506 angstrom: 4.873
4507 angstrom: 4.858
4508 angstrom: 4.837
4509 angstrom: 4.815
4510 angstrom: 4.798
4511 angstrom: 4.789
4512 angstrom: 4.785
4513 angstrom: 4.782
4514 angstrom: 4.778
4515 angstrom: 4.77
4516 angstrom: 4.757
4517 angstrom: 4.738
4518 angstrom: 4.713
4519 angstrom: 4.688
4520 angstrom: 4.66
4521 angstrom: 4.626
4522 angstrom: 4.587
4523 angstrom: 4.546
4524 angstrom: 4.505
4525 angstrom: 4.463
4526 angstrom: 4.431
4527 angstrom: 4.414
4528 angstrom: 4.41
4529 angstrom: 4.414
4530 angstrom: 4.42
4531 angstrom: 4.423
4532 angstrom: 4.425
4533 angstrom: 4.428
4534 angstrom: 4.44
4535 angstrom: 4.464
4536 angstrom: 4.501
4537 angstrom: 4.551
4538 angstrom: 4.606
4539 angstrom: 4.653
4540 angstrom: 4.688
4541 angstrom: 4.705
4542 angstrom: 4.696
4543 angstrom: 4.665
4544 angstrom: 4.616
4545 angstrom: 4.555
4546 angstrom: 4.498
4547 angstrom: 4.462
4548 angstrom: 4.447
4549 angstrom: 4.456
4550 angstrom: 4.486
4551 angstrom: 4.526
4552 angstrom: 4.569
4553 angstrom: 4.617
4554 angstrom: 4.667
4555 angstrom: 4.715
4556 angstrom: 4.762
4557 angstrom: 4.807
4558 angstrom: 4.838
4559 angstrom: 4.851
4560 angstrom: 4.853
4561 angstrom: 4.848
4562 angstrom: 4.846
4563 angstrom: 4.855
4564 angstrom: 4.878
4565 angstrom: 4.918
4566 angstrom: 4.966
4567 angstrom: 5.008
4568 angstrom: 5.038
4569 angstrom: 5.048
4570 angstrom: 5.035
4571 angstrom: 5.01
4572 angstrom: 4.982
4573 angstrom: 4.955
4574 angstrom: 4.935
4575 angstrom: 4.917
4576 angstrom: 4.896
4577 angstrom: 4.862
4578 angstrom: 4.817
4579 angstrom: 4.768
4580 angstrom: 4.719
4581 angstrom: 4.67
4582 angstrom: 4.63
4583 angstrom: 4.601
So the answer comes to 0.03 mag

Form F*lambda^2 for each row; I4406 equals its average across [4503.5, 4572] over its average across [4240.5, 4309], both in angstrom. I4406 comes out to 1.3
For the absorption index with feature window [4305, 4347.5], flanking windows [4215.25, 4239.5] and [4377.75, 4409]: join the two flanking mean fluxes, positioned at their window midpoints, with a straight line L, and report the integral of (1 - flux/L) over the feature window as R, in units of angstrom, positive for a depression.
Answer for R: 2.76 angstrom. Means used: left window 4.18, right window 4.32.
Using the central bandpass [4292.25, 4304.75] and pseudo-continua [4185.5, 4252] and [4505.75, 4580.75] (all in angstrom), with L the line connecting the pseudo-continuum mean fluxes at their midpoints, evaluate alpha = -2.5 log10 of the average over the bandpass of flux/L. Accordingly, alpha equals 0.25 mag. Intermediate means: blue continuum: 4.27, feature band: 3.48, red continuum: 4.7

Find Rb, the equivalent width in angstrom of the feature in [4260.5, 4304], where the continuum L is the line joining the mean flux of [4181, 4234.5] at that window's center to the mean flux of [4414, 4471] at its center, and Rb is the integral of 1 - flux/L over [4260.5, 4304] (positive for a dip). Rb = 4.1 angstrom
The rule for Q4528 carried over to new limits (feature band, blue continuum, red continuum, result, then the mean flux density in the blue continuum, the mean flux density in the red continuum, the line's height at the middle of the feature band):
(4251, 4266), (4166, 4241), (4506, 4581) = -0.01 mag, 4.3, 4.7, 4.37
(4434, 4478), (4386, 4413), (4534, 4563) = -0.02 mag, 4.36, 4.64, 4.47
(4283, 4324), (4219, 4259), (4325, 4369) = 0.13 mag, 4.24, 4.26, 4.25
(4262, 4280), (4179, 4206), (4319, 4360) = 0.04 mag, 4.38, 4.21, 4.29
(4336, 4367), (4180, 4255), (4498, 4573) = 0.06 mag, 4.29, 4.7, 4.46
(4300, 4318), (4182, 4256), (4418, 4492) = 0.25 mag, 4.29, 4.58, 4.4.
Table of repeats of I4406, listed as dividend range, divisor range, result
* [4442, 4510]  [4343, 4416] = 1.13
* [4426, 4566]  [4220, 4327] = 1.27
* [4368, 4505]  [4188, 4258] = 1.16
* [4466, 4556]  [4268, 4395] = 1.24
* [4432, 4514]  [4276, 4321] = 1.32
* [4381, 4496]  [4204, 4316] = 1.21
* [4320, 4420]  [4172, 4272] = 1.07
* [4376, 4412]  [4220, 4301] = 1.12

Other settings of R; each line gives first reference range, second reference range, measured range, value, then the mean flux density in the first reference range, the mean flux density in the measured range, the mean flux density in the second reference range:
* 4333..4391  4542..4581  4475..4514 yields -1.6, 4.26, 4.79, 4.78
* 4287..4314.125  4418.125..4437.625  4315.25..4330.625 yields -2.5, 3.51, 4.29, 4.53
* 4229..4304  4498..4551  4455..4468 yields 0.1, 4.1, 4.46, 4.64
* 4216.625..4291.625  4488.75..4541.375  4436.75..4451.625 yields 0.1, 4.19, 4.51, 4.68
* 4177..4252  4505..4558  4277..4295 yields 1.3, 4.29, 4.05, 4.62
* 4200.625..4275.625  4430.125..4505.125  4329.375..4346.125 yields 1.2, 4.24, 4.08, 4.62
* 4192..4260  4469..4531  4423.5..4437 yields 0.3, 4.28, 4.52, 4.73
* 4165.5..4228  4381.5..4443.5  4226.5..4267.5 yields 0.4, 4.31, 4.3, 4.42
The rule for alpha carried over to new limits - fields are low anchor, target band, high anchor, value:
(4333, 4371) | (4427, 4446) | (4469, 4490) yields 0.02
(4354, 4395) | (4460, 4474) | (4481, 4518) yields 0.01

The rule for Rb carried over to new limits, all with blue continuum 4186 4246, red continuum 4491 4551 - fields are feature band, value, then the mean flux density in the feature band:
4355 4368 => -0.10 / 4.49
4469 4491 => -0.72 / 4.75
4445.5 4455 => 0.14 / 4.5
